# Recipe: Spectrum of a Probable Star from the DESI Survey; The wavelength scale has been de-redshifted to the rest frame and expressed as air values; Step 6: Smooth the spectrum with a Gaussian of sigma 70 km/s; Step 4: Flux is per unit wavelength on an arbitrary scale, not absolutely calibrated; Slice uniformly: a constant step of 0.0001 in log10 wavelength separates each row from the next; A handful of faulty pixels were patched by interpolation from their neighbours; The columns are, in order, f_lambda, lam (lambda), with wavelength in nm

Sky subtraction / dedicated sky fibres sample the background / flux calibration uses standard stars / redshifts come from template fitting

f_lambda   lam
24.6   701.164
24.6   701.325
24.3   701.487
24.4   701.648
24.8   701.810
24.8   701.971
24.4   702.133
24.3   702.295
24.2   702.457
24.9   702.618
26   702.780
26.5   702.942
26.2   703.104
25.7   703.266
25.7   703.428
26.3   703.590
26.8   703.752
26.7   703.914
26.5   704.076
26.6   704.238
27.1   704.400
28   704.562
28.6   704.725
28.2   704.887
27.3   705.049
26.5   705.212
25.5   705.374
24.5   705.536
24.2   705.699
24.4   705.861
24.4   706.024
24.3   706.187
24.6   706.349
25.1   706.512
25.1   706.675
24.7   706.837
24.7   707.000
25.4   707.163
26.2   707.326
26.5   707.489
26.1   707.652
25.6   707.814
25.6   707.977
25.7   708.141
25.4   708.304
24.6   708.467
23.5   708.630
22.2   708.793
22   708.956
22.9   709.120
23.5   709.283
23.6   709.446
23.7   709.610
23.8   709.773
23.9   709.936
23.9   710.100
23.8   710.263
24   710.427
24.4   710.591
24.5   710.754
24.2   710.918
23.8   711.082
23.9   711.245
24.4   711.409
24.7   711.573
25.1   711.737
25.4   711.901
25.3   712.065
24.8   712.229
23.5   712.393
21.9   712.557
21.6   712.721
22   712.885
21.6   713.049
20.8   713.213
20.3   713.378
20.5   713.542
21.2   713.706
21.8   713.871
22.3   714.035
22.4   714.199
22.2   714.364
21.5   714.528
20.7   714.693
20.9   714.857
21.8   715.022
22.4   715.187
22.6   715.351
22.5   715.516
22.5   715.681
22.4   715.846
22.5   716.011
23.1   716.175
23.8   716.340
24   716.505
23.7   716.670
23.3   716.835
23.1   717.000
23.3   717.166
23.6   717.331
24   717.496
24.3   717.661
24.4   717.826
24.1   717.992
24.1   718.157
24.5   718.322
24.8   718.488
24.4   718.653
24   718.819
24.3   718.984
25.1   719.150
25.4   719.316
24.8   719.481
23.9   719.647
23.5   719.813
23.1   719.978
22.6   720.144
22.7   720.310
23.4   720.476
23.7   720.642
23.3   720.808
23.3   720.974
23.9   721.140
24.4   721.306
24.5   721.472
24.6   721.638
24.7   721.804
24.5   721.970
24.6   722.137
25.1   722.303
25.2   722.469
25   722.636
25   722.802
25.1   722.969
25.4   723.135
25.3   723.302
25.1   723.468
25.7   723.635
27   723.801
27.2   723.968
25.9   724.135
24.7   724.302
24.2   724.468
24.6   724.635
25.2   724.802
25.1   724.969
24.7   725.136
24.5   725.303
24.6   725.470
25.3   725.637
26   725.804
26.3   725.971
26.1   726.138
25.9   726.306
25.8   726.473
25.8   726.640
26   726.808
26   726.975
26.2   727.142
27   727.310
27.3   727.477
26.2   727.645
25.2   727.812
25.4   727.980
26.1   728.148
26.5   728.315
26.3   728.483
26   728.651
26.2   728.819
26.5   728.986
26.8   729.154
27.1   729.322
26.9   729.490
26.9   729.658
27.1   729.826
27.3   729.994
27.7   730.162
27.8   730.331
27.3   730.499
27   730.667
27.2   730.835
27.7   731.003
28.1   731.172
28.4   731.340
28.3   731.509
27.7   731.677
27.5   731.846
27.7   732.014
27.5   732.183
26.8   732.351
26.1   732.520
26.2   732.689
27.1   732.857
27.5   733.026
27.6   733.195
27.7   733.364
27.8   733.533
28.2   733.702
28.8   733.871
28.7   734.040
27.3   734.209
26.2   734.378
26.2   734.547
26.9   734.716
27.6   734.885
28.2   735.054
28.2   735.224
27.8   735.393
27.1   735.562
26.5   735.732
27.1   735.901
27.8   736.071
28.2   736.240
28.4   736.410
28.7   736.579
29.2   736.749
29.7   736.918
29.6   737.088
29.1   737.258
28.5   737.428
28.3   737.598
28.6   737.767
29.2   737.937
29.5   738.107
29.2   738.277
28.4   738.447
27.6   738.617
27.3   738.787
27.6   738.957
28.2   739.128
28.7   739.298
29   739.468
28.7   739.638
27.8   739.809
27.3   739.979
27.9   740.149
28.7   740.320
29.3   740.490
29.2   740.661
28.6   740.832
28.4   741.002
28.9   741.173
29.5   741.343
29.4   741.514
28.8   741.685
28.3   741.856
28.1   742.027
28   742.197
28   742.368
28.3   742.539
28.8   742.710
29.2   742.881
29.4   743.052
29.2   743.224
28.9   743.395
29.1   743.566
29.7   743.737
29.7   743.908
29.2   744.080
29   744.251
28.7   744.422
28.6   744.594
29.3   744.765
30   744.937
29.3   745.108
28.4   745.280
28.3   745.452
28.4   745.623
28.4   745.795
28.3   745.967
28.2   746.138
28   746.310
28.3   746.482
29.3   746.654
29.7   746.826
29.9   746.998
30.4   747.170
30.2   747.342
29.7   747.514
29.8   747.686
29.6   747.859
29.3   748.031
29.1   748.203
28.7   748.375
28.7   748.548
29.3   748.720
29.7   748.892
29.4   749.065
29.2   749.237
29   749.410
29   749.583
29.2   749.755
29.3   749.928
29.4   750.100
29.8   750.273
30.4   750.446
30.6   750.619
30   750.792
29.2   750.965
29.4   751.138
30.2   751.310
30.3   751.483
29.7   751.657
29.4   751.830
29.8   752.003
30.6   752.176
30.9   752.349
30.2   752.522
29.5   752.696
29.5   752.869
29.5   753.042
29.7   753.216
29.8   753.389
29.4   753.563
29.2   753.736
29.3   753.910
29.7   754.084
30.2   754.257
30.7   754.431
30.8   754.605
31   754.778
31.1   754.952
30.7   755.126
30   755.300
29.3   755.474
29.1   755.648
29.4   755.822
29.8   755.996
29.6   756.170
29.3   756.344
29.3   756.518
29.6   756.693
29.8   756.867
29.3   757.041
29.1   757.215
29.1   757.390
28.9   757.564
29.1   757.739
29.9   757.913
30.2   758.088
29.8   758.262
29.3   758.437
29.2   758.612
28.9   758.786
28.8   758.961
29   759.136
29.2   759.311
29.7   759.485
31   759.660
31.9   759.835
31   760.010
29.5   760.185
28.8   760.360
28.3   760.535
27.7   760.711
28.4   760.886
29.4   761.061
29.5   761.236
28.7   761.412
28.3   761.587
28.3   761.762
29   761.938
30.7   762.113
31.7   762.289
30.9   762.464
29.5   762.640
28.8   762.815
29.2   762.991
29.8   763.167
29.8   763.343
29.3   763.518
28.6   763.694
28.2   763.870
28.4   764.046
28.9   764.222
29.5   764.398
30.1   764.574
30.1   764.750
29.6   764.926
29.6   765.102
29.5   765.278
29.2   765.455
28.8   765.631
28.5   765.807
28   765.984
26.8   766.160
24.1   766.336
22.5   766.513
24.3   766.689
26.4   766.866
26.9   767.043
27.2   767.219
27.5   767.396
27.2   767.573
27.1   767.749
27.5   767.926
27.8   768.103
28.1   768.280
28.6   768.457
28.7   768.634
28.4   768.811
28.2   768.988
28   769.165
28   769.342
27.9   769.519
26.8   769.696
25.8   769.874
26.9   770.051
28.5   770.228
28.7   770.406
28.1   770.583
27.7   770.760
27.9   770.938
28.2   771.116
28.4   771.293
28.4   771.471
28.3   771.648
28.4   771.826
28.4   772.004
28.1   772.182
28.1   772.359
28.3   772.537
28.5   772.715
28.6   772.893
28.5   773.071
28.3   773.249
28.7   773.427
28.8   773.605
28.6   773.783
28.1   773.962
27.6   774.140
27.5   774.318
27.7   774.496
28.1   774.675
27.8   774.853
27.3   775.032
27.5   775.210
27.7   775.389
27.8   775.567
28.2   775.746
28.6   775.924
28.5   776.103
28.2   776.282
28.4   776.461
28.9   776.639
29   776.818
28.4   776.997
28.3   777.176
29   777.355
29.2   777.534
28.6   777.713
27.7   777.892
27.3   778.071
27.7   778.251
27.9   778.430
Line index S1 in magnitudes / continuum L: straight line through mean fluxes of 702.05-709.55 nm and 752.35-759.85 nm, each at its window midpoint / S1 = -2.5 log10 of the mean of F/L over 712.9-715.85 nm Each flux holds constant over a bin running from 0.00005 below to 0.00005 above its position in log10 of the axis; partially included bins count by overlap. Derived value 0.20 mag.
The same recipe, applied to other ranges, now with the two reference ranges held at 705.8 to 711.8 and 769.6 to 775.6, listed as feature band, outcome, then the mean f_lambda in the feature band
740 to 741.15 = -0.10 mag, 28.6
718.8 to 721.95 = 0.05 mag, 24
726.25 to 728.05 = -0.03 mag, 26.1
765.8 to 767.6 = 0.06 mag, 26.2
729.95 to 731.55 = -0.08 mag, 27.7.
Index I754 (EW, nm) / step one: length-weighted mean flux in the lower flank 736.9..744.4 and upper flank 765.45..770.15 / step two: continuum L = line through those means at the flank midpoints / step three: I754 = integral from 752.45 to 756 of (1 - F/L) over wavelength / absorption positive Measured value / -0.25 nm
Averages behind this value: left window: 28.7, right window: 27.2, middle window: 29.9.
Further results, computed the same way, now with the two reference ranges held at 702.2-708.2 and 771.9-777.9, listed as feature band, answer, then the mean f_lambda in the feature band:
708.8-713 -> 0.37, 23.7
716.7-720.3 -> 0.31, 24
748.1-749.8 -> -0.11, 29.1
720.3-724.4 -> 0.25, 24.8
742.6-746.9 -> -0.27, 28.9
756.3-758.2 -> -0.12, 29.4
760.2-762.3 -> -0.09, 29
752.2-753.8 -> -0.13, 29.8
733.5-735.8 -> -0.06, 27.5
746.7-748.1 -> -0.13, 29.8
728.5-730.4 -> -0.02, 26.9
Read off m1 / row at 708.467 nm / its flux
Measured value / 24.6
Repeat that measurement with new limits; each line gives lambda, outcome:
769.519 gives 27.9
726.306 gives 25.9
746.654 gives 29.3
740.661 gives 29.2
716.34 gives 23.8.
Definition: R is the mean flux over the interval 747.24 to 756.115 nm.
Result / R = 29.7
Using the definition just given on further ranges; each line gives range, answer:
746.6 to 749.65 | 29.4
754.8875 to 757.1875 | 29.7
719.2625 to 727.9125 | 25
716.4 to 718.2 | 23.8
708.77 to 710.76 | 23.6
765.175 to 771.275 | 27.5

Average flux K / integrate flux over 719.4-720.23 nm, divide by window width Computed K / 23.6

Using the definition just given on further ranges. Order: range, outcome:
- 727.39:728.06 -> 26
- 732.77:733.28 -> 27.4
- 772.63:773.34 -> 28.5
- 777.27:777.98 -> 28.6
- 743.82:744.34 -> 29.3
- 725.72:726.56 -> 26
